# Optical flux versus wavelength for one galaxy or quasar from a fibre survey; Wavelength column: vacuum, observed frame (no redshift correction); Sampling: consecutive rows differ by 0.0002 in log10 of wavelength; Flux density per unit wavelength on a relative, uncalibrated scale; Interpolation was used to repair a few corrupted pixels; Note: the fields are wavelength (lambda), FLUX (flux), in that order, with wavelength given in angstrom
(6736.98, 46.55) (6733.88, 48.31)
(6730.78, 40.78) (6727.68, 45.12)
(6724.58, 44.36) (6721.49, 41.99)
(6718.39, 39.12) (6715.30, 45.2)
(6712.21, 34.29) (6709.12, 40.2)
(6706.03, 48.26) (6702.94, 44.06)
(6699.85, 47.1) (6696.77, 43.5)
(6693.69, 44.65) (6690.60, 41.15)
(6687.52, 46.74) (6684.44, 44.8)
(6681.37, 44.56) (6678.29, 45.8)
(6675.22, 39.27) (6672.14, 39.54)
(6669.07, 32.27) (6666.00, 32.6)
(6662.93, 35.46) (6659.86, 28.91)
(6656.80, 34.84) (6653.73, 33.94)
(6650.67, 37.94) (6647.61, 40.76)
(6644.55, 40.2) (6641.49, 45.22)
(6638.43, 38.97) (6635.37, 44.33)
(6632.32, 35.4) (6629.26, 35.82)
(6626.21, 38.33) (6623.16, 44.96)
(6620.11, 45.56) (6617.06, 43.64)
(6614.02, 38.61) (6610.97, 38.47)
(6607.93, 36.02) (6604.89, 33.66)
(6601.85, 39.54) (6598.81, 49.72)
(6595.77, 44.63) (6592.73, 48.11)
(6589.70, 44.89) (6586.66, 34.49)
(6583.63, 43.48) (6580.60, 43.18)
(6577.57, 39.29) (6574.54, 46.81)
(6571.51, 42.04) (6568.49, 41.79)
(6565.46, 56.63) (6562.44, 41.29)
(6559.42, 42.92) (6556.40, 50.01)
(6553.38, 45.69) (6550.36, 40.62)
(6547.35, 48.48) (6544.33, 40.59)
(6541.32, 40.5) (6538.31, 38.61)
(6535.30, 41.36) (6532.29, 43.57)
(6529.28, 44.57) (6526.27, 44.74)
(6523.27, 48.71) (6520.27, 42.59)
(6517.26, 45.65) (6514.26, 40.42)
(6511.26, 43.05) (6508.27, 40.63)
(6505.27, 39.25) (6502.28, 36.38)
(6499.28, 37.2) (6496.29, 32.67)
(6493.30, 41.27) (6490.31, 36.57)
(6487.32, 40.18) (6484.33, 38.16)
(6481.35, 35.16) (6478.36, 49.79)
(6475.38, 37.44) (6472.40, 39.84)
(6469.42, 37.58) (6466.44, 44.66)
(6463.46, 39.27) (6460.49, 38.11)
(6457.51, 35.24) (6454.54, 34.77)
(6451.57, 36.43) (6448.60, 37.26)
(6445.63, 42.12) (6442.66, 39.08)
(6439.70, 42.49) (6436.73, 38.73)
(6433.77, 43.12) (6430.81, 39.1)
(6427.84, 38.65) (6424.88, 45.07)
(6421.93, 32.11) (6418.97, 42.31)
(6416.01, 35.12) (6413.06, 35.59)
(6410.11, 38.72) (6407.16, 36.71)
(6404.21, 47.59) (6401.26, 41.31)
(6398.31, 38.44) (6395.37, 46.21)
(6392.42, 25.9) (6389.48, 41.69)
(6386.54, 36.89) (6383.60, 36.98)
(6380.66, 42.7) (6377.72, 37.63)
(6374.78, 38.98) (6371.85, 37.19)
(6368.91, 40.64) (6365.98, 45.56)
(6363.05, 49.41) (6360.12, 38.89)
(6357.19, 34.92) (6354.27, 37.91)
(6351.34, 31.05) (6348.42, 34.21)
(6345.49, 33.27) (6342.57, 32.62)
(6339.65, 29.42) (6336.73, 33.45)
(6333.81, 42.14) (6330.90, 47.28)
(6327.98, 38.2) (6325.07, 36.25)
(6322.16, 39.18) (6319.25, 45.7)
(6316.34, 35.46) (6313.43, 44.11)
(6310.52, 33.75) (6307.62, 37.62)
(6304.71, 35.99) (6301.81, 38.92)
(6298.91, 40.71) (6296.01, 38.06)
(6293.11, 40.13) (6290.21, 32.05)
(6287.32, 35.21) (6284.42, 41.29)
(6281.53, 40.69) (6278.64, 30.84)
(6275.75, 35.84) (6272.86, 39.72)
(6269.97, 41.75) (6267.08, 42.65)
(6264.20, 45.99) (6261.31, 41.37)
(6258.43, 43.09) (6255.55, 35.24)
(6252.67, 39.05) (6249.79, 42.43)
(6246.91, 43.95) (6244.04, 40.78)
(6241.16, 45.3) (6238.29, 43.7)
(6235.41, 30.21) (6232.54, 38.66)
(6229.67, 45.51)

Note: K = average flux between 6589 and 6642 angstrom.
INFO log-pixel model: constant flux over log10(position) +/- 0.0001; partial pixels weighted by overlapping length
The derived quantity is 41.3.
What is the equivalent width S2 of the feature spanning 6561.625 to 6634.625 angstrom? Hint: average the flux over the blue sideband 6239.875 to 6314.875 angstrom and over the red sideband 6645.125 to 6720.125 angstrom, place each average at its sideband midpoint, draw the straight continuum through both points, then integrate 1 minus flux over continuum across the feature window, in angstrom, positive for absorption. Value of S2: -3.5 angstrom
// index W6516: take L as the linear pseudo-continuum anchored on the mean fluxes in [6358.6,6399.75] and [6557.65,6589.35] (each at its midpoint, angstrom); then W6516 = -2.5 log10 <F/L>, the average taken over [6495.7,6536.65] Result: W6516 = 0.015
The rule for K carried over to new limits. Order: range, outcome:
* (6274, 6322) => 37.9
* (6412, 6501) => 38.8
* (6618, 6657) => 39.9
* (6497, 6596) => 43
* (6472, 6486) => 40.1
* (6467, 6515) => 39.2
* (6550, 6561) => 45.2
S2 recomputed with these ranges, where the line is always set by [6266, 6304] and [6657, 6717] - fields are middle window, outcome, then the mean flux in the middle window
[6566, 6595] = -2.2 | 43.2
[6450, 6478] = 0.5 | 38.6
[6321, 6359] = 2.4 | 36.1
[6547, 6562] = -1.9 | 45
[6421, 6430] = 0.0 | 39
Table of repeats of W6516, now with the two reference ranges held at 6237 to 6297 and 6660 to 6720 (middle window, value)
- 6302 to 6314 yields 0.072 mag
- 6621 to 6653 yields 0.024 mag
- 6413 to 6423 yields 0.109 mag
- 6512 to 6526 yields -0.092 mag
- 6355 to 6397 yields 0.021 mag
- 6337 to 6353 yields 0.238 mag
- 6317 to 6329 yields 0.014 mag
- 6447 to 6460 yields 0.124 mag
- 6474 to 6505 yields 0.058 mag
